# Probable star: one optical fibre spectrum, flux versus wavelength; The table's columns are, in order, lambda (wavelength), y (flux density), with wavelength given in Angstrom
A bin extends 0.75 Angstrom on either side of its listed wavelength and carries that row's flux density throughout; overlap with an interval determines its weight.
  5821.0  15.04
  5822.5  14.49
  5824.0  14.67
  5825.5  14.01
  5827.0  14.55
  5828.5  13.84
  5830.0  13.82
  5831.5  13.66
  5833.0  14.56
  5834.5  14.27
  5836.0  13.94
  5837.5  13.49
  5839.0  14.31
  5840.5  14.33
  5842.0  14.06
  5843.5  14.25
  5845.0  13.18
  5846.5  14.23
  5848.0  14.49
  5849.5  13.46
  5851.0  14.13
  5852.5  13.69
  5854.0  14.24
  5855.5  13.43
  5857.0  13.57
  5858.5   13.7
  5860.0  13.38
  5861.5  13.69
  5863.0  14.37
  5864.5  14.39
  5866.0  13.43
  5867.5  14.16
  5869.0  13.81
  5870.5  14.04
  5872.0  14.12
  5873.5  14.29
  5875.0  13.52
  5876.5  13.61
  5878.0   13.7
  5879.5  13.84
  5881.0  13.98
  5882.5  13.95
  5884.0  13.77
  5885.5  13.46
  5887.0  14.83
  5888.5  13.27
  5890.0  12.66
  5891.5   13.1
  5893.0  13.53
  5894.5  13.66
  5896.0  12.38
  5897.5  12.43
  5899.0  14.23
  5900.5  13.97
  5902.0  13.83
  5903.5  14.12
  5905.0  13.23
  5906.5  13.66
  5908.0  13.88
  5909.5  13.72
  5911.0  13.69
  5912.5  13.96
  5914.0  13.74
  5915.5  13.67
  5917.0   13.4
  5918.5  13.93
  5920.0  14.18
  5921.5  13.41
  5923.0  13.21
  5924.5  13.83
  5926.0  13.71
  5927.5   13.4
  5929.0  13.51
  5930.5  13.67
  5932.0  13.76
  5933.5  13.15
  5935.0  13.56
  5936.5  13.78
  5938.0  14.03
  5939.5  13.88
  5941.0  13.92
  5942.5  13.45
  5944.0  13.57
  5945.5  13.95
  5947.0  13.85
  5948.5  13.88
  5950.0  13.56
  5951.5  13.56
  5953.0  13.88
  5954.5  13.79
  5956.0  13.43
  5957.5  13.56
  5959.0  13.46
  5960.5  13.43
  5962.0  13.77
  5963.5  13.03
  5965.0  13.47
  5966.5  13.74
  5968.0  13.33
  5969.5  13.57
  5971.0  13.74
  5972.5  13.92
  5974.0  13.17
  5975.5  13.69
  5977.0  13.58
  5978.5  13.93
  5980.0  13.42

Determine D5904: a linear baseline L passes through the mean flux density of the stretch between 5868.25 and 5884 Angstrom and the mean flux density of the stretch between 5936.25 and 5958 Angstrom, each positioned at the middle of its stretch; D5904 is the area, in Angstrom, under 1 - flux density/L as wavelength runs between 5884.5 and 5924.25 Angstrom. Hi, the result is 0.7 Angstrom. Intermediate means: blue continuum 13.9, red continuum 13.7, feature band 13.6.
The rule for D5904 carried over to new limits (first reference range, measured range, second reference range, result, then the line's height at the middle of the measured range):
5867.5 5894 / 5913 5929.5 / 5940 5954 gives 0.1 Angstrom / 13.7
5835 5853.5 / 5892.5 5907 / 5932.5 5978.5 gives 0.3 Angstrom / 13.8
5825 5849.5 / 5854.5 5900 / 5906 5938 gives 0.6 Angstrom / 13.9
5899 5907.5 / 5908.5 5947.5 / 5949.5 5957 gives 0.1 Angstrom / 13.7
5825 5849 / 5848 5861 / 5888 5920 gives 0.2 Angstrom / 13.9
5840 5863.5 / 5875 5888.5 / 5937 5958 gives 0.0 Angstrom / 13.8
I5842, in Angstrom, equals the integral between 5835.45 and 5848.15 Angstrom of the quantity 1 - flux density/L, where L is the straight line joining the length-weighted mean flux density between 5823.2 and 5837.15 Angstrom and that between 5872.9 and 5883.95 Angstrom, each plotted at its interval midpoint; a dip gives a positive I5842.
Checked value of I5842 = 0.0 Angstrom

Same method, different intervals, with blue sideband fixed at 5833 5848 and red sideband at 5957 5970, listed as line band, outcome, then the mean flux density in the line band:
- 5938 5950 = -0.19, 13.8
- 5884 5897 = 0.43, 13.4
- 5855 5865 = 0.13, 13.8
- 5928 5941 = -0.06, 13.7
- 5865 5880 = 0.05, 13.9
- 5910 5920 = -0.04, 13.8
